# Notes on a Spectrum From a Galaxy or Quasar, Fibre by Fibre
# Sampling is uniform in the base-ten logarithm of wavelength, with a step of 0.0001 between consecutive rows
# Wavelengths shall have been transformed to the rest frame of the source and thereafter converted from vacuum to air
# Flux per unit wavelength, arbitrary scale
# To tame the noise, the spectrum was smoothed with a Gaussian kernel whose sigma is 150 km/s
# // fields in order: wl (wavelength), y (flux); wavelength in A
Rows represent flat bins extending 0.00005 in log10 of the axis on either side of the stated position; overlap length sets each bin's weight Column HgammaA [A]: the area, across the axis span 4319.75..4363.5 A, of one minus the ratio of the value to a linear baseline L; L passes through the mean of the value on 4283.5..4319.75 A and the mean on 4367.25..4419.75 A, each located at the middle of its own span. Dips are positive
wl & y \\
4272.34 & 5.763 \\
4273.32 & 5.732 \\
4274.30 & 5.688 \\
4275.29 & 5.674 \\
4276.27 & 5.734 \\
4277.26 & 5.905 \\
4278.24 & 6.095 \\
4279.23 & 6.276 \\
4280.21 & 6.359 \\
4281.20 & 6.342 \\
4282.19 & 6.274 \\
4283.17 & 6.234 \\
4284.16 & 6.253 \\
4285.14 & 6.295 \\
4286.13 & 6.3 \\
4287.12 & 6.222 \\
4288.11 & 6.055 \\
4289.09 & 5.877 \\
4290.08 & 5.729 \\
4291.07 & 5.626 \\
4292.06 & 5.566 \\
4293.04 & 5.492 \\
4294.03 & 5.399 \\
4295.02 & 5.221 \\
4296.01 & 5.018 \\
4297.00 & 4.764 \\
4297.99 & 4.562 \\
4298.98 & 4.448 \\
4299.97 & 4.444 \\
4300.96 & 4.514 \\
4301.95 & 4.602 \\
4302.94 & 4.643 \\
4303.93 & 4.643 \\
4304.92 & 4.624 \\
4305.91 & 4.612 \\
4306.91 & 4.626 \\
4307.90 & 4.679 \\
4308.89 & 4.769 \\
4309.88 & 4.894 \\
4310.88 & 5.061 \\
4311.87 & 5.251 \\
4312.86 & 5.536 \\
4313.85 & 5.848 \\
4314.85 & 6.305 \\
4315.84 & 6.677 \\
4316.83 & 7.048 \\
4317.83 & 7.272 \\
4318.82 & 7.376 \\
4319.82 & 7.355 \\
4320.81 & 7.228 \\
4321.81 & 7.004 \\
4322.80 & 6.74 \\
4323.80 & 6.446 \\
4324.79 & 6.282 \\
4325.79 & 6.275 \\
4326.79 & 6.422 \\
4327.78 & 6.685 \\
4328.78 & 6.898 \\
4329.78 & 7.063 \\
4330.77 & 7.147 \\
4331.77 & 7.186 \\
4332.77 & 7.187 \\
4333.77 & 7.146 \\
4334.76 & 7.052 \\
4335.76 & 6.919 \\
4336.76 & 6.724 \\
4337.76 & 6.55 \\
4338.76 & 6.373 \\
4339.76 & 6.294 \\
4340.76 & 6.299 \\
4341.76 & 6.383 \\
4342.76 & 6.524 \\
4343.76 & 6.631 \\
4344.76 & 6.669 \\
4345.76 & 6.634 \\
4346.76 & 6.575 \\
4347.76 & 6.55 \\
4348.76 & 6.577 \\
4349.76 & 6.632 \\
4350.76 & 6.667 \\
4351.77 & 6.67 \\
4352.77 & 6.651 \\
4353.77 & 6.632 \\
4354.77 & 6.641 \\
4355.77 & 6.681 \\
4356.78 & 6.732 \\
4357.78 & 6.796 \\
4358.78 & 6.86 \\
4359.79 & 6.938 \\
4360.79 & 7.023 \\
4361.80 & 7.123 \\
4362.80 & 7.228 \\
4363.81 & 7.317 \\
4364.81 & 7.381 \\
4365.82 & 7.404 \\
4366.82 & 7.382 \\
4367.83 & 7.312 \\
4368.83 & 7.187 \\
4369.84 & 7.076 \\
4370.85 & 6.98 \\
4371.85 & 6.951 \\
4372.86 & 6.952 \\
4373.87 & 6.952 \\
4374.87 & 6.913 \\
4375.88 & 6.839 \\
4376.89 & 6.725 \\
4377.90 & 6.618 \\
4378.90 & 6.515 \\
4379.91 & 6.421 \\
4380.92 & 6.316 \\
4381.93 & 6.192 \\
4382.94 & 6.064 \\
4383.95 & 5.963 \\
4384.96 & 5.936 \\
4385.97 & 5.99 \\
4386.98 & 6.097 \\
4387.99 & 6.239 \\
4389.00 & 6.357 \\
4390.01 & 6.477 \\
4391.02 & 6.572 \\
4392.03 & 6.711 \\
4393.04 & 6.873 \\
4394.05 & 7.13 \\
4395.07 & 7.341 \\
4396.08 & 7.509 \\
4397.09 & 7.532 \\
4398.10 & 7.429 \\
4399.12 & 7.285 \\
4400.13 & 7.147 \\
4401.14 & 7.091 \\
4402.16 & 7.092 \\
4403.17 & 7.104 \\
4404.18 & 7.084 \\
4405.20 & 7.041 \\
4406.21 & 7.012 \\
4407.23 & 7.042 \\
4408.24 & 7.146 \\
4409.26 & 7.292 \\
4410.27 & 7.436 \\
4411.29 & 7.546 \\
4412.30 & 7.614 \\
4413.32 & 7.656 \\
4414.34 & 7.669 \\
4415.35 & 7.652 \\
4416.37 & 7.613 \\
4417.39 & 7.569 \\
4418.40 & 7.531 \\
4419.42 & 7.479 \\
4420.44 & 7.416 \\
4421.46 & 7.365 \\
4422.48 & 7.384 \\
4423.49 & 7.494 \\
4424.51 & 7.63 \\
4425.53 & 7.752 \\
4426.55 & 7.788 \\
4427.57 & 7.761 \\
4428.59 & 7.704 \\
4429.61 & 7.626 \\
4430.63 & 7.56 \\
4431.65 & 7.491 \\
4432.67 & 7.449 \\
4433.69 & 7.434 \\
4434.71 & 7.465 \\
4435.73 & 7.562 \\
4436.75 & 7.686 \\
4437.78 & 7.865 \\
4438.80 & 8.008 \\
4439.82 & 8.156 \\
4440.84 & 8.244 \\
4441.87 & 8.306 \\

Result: -4.5 A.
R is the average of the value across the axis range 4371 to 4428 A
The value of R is 7.04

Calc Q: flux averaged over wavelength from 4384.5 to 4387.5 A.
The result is 6.01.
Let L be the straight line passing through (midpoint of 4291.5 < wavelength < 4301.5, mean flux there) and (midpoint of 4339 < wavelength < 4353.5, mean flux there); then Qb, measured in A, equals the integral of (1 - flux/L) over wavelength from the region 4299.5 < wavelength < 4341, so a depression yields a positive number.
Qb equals -2.7 A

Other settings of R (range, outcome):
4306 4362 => 6.5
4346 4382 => 6.85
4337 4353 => 6.54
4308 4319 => 5.92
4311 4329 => 6.56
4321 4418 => 6.87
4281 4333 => 5.86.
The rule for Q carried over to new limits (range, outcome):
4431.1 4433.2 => 7.48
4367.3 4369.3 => 7.26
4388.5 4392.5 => 6.53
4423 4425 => 7.56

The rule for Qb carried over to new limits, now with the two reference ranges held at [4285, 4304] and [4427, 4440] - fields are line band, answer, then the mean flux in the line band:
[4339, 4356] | -1.1 A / 6.57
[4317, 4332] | -2.9 A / 6.89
